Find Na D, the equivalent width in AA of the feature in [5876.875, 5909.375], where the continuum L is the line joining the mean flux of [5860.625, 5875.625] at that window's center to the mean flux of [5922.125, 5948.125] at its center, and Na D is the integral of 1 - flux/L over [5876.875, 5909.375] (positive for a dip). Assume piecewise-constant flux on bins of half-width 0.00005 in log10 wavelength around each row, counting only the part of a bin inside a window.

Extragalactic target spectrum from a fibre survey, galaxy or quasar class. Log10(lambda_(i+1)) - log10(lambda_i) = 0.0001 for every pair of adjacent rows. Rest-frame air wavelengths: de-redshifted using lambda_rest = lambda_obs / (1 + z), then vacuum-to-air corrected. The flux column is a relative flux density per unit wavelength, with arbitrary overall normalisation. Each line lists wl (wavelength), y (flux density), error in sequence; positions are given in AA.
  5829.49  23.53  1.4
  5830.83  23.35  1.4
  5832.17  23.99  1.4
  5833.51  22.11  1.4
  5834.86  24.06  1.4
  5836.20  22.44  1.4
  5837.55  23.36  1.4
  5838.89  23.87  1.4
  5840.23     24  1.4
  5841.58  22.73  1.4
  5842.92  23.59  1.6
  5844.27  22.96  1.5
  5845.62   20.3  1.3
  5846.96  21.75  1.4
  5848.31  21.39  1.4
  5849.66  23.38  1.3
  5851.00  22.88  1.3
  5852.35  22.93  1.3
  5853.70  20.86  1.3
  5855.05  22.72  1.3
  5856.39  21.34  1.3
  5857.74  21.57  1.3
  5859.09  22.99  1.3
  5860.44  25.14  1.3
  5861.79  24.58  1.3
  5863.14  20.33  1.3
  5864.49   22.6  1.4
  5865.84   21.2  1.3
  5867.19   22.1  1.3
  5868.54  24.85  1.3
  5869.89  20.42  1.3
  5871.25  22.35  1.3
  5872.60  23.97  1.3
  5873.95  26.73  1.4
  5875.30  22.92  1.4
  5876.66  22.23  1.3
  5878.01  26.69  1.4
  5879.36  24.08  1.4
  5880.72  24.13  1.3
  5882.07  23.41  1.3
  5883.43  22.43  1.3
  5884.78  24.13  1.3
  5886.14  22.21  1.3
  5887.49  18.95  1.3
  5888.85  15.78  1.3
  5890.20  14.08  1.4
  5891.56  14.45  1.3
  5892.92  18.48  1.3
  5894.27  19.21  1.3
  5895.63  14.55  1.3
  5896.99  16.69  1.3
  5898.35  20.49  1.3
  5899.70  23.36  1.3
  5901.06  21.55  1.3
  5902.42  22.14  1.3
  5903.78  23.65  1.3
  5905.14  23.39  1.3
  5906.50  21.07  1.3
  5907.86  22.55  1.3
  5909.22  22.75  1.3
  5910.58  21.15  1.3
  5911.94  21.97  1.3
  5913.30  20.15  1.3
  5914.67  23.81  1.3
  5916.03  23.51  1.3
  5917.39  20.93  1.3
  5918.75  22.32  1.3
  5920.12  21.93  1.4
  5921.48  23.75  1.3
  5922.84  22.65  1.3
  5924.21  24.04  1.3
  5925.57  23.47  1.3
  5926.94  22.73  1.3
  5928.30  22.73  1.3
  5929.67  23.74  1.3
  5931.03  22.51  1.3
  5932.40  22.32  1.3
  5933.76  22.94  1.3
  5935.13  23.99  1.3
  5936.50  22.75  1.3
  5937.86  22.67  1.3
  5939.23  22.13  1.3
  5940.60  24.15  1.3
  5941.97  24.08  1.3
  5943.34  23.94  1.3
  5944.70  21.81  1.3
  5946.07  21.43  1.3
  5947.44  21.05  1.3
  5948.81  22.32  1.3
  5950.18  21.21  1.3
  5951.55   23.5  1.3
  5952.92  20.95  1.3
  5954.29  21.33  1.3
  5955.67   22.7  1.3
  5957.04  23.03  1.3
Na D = 3.0 AA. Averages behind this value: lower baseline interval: 23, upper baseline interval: 22.9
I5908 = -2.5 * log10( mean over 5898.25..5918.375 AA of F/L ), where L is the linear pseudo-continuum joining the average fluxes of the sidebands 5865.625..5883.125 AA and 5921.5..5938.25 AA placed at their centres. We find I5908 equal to 0.05 mag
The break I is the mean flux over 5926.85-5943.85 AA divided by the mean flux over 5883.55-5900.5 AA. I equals 1.2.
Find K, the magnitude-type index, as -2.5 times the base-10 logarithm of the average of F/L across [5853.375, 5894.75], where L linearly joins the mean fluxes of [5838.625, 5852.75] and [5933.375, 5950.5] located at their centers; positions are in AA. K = 0.04 mag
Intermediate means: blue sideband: 22.7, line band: 21.9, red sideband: 22.7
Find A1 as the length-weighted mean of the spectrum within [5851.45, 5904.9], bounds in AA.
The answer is 21.6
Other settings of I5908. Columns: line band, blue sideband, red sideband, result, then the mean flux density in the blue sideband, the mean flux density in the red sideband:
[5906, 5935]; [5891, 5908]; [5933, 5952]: -0.06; 20.1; 22.7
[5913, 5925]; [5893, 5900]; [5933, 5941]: -0.08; 18.6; 23.1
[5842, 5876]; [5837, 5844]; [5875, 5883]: 0.05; 23.5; 23.9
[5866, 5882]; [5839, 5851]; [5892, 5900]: -0.17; 22.6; 18.5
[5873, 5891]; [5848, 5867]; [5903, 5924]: 0.02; 22.4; 22.4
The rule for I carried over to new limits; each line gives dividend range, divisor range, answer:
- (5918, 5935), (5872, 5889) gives 0.99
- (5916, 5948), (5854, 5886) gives 0.99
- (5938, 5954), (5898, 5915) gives 1.01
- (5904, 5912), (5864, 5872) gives 1.00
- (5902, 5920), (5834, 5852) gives 0.98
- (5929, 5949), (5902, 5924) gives 1.02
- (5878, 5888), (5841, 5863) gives 1.03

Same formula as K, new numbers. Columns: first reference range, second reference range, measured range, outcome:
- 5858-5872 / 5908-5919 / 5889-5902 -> 0.23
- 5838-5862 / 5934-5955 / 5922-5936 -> -0.03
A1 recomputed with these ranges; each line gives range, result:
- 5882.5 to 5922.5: 20.8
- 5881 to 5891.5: 20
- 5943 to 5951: 21.9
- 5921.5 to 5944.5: 23.2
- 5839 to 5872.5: 22.5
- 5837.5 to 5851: 22.7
